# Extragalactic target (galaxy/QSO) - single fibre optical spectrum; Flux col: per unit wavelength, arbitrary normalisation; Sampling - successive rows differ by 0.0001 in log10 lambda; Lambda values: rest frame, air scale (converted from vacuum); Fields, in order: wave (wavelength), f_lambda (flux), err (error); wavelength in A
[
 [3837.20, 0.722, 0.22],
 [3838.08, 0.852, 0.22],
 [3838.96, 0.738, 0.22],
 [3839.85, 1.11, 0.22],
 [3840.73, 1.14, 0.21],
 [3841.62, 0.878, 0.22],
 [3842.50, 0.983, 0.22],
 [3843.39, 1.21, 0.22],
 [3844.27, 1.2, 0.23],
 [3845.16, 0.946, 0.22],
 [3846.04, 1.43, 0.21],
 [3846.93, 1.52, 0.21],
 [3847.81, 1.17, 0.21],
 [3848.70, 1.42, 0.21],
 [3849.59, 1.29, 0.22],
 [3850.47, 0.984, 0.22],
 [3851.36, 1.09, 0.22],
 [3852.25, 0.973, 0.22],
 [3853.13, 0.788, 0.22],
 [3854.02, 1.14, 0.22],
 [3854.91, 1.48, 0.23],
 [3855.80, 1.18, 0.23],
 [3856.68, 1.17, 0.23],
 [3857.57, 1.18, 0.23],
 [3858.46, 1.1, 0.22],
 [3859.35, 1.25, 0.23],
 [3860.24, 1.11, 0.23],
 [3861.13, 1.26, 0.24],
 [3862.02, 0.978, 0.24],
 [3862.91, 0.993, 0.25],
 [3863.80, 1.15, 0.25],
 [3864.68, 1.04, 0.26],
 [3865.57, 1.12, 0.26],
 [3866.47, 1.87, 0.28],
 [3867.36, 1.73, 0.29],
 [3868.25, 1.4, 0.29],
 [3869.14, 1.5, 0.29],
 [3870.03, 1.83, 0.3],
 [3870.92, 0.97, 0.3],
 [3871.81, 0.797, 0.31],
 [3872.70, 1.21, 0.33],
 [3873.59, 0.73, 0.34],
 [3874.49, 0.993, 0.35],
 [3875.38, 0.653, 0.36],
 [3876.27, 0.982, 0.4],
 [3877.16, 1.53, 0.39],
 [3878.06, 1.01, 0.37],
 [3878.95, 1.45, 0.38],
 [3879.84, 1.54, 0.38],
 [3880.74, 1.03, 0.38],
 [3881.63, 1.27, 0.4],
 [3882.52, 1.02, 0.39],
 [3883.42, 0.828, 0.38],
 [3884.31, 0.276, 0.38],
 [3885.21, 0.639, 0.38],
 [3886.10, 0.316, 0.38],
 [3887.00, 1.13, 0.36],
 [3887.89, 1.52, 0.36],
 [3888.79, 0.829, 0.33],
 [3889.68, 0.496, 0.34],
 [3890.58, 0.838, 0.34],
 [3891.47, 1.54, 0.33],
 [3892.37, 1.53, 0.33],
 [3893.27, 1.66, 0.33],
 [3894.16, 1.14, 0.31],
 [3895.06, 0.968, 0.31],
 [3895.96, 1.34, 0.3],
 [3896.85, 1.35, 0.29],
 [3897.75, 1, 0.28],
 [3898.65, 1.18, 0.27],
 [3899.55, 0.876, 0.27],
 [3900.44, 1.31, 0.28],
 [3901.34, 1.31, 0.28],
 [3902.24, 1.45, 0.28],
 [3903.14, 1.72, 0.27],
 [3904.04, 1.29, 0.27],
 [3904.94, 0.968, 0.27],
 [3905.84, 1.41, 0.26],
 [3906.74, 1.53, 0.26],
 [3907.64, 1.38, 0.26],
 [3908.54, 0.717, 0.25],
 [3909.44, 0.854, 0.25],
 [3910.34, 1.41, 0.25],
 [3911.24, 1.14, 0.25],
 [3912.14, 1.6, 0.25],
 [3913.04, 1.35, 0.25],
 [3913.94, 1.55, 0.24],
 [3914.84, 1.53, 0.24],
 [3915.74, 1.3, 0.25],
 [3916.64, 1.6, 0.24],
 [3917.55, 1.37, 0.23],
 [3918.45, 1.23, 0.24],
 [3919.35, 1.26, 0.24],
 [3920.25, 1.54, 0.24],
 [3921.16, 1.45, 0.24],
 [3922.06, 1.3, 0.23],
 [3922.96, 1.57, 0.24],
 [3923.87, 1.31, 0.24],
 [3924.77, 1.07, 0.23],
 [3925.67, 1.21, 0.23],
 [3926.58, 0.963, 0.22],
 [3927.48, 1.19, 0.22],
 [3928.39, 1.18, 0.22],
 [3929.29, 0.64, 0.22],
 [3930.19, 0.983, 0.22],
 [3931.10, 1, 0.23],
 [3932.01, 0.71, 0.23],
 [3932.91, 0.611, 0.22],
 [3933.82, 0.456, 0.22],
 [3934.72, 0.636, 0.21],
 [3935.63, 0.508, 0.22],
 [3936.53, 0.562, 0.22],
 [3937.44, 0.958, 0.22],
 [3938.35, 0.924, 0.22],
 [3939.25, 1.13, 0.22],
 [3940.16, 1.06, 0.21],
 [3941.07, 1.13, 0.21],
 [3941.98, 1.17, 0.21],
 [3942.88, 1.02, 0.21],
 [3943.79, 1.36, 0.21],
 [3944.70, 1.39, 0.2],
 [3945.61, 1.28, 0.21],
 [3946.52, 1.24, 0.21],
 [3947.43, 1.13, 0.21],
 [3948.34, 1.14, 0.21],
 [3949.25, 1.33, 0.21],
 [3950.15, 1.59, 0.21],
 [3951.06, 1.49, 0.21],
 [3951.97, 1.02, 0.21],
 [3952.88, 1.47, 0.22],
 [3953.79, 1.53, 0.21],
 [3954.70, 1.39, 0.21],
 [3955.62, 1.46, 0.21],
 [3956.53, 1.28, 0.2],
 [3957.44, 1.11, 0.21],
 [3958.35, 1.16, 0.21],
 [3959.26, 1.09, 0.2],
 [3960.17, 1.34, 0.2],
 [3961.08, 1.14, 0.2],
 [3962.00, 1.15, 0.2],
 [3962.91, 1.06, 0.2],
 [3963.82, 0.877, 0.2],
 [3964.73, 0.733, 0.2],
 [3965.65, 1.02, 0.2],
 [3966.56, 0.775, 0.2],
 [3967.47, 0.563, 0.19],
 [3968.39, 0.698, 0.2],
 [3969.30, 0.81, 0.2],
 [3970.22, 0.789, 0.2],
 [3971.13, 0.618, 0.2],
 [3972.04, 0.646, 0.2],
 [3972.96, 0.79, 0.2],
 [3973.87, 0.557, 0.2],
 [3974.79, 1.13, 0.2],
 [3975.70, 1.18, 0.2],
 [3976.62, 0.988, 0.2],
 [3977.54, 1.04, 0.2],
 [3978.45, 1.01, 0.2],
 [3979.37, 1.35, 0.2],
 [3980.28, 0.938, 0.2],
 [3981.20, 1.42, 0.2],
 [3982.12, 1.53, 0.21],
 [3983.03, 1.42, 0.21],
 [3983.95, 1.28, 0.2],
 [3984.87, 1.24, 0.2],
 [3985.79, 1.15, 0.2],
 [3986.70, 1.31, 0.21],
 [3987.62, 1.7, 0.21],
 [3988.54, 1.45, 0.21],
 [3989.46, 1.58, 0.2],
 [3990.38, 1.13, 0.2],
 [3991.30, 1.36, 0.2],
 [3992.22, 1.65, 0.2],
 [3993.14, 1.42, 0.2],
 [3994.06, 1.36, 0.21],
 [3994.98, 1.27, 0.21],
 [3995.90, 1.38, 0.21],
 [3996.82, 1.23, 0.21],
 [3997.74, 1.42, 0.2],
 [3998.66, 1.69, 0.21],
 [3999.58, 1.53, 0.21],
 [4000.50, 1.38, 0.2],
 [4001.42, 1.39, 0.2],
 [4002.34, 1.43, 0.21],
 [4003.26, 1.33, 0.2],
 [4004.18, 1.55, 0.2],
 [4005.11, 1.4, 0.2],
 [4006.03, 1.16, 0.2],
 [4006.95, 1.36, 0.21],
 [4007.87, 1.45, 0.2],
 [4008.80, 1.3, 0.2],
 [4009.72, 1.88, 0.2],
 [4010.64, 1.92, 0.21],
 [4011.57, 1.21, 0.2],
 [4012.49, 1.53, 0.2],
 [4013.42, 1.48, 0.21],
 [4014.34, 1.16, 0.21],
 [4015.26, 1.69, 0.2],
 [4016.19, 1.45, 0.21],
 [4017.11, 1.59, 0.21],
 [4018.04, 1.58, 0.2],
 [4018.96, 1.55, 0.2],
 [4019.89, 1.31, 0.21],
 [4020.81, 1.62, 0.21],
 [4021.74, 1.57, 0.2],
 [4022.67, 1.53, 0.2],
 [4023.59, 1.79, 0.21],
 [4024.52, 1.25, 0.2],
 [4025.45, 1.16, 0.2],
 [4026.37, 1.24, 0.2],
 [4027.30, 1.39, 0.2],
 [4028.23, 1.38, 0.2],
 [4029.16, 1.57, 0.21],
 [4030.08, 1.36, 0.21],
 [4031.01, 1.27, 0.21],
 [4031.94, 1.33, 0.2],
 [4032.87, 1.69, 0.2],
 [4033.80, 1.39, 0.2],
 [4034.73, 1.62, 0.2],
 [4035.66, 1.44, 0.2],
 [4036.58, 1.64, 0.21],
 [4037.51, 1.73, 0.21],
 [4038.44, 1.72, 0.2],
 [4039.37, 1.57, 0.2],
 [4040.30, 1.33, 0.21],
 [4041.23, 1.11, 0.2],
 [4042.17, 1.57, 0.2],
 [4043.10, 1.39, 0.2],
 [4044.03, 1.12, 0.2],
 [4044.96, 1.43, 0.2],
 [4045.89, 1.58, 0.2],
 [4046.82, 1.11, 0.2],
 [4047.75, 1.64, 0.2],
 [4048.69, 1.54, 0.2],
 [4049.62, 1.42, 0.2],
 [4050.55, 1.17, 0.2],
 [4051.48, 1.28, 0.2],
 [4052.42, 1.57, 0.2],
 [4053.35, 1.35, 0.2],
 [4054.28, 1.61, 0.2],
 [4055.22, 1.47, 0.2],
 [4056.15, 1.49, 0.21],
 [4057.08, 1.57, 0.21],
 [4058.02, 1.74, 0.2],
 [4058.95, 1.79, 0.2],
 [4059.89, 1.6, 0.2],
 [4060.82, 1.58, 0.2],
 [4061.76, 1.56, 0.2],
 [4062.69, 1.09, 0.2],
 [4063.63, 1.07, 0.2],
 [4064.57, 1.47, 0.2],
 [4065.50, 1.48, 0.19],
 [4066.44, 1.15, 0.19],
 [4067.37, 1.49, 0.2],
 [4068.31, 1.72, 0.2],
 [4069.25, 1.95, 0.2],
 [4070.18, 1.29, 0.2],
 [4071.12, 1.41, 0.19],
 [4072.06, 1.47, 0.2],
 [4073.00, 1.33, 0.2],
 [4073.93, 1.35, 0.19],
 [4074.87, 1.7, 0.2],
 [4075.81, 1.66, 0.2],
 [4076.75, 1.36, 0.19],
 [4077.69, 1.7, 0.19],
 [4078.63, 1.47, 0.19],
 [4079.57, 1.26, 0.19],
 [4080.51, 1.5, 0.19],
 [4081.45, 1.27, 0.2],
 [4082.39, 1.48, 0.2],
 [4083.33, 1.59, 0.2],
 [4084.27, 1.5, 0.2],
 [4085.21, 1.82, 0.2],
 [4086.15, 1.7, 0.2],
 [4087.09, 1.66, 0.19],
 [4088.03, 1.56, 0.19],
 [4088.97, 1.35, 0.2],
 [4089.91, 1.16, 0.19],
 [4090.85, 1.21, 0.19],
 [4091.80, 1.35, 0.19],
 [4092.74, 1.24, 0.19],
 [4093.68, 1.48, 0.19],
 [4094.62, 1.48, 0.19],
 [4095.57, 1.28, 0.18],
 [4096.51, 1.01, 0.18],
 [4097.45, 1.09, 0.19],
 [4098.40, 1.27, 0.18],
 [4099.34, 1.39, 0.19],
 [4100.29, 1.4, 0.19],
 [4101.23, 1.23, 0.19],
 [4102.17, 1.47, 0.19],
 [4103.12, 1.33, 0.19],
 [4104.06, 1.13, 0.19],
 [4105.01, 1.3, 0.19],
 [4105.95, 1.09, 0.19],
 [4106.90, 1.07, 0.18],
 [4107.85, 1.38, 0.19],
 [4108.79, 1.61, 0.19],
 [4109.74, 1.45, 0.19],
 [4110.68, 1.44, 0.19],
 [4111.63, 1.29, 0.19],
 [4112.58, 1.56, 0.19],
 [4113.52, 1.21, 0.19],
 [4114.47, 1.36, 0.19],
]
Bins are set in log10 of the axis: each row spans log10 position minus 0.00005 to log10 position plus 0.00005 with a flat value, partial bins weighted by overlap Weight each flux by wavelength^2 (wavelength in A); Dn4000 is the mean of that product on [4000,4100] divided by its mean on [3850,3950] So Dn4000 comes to 1.36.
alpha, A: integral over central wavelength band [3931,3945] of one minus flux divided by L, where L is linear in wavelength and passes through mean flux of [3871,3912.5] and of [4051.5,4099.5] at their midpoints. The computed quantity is 3.5 A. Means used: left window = 1.12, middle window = 0.907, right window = 1.45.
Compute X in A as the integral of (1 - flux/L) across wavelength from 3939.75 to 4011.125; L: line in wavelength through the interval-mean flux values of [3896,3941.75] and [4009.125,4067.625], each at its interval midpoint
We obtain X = 4.0 A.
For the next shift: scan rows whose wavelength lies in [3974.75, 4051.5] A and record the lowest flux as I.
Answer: 0.938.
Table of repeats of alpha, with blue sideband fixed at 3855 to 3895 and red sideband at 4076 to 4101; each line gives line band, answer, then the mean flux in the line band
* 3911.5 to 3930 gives -1.8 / 1.3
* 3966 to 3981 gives 4.6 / 0.879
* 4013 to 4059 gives -4.3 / 1.46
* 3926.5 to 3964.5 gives 4.2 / 1.09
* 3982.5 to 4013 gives -3.1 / 1.42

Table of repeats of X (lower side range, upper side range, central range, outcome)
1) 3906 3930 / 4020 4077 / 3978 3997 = 0.5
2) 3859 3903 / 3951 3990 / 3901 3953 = -2.3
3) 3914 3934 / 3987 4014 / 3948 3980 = 6.0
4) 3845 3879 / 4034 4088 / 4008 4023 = -1.1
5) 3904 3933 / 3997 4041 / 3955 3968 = 2.7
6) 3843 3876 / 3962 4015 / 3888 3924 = -2.4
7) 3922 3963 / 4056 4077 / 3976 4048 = -4.8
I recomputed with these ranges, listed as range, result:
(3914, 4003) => 0.456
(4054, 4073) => 1.07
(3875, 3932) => 0.276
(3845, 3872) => 0.788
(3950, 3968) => 0.563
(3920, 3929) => 0.963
